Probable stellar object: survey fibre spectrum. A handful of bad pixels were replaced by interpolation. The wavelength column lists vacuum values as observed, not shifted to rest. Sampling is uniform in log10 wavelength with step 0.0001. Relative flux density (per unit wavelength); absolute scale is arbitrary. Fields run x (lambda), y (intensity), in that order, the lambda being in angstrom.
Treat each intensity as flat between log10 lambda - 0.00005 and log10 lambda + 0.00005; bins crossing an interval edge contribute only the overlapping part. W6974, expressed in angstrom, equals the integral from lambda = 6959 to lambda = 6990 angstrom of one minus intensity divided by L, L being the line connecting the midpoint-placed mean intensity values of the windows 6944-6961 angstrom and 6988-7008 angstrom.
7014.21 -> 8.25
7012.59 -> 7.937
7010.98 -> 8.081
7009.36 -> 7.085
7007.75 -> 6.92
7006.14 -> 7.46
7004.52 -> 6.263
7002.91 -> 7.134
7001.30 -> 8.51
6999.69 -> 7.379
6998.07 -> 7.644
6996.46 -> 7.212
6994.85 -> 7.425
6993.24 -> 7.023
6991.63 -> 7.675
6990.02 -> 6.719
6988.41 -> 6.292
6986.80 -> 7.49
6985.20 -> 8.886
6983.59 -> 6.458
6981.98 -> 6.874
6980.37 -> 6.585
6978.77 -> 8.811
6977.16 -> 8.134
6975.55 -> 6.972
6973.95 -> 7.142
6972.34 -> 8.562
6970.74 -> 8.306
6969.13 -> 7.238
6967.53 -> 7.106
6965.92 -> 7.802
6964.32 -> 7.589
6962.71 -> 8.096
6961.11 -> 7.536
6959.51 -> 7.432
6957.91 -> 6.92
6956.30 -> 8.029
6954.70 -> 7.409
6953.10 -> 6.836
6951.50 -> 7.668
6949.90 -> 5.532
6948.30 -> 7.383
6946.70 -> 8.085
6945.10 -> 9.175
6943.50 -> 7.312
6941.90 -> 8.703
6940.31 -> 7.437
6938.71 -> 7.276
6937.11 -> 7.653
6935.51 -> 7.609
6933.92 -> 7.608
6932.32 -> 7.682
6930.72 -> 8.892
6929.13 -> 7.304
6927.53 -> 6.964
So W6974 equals -0.8 angstrom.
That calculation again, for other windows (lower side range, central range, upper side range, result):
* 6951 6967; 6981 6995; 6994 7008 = 0.4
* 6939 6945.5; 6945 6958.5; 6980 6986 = 0.8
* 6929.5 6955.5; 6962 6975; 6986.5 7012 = -0.4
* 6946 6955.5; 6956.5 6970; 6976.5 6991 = -0.5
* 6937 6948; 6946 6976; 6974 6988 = 1.0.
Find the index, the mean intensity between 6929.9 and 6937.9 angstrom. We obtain 7.89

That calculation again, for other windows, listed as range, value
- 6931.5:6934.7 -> 7.63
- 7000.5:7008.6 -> 7.26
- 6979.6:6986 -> 7.2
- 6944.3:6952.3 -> 7.57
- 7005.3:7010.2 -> 7.15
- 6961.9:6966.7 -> 7.83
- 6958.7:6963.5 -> 7.7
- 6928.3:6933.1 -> 7.95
